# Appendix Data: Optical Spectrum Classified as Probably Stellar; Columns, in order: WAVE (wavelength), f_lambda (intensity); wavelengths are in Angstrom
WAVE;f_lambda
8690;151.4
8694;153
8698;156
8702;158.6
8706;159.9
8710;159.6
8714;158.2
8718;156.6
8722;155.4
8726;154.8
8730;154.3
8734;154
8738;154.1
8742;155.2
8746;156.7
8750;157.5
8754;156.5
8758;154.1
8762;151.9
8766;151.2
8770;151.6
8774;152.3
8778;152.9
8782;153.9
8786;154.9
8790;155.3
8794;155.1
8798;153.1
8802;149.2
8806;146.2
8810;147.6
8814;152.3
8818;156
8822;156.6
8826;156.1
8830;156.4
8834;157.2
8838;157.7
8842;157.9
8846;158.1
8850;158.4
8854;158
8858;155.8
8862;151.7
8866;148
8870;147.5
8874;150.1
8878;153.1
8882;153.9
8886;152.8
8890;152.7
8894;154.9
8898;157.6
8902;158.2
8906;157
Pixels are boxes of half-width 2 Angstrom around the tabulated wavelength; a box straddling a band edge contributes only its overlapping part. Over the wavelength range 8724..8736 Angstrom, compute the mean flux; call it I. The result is 154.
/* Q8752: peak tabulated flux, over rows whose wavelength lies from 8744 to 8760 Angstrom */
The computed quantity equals 157.5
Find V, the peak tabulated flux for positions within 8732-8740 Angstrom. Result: 154.1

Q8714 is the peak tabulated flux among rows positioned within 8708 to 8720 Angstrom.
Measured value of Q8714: 159.6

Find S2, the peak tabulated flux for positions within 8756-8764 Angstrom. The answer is 154.1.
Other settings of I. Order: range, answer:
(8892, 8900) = 156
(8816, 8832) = 156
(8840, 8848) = 158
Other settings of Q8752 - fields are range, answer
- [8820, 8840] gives 157.7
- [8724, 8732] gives 154.8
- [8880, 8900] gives 157.6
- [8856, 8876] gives 155.8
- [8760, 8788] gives 154.9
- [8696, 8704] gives 158.6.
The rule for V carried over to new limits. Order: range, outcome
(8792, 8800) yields 155.1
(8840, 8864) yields 158.4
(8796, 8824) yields 156.6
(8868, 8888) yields 153.9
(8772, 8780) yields 152.9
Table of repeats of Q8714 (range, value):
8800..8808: 149.2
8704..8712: 159.9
